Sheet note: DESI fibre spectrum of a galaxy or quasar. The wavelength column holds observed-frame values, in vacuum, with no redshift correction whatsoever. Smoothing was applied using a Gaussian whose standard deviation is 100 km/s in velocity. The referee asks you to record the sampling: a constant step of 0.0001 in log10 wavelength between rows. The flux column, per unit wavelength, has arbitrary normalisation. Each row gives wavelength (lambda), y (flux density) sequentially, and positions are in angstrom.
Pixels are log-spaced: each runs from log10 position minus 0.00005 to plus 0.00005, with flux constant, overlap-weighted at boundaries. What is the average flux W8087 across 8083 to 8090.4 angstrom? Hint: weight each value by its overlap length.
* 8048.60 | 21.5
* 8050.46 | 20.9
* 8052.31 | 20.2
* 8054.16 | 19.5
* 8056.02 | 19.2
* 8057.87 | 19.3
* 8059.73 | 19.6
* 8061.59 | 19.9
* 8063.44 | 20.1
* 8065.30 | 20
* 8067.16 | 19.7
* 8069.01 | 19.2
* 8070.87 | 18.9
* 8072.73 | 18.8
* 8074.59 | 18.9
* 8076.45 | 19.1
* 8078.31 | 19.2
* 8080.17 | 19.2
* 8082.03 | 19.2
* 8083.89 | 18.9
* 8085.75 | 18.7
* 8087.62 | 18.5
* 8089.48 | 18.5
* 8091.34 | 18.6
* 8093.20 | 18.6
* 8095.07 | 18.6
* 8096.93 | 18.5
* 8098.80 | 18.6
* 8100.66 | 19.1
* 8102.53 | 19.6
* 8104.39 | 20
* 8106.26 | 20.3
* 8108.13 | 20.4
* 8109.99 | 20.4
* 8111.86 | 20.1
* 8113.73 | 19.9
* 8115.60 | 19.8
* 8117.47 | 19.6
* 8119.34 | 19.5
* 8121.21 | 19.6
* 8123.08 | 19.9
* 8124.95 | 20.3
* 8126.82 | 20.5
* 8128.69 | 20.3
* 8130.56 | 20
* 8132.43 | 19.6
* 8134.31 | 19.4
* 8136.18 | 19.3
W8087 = 18.6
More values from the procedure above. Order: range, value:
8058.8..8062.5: 19.7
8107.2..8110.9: 20.4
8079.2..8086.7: 19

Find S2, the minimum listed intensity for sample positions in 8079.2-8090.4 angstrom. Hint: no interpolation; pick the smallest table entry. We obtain 18.5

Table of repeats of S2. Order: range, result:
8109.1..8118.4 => 19.6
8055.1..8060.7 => 19.2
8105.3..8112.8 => 20.1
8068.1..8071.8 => 18.9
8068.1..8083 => 18.8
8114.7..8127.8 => 19.5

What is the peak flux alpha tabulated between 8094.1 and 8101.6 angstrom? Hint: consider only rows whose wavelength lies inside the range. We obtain 19.1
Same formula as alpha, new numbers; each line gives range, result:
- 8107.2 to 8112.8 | 20.4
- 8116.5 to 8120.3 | 19.6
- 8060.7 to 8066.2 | 20.1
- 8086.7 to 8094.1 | 18.6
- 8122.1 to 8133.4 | 20.5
